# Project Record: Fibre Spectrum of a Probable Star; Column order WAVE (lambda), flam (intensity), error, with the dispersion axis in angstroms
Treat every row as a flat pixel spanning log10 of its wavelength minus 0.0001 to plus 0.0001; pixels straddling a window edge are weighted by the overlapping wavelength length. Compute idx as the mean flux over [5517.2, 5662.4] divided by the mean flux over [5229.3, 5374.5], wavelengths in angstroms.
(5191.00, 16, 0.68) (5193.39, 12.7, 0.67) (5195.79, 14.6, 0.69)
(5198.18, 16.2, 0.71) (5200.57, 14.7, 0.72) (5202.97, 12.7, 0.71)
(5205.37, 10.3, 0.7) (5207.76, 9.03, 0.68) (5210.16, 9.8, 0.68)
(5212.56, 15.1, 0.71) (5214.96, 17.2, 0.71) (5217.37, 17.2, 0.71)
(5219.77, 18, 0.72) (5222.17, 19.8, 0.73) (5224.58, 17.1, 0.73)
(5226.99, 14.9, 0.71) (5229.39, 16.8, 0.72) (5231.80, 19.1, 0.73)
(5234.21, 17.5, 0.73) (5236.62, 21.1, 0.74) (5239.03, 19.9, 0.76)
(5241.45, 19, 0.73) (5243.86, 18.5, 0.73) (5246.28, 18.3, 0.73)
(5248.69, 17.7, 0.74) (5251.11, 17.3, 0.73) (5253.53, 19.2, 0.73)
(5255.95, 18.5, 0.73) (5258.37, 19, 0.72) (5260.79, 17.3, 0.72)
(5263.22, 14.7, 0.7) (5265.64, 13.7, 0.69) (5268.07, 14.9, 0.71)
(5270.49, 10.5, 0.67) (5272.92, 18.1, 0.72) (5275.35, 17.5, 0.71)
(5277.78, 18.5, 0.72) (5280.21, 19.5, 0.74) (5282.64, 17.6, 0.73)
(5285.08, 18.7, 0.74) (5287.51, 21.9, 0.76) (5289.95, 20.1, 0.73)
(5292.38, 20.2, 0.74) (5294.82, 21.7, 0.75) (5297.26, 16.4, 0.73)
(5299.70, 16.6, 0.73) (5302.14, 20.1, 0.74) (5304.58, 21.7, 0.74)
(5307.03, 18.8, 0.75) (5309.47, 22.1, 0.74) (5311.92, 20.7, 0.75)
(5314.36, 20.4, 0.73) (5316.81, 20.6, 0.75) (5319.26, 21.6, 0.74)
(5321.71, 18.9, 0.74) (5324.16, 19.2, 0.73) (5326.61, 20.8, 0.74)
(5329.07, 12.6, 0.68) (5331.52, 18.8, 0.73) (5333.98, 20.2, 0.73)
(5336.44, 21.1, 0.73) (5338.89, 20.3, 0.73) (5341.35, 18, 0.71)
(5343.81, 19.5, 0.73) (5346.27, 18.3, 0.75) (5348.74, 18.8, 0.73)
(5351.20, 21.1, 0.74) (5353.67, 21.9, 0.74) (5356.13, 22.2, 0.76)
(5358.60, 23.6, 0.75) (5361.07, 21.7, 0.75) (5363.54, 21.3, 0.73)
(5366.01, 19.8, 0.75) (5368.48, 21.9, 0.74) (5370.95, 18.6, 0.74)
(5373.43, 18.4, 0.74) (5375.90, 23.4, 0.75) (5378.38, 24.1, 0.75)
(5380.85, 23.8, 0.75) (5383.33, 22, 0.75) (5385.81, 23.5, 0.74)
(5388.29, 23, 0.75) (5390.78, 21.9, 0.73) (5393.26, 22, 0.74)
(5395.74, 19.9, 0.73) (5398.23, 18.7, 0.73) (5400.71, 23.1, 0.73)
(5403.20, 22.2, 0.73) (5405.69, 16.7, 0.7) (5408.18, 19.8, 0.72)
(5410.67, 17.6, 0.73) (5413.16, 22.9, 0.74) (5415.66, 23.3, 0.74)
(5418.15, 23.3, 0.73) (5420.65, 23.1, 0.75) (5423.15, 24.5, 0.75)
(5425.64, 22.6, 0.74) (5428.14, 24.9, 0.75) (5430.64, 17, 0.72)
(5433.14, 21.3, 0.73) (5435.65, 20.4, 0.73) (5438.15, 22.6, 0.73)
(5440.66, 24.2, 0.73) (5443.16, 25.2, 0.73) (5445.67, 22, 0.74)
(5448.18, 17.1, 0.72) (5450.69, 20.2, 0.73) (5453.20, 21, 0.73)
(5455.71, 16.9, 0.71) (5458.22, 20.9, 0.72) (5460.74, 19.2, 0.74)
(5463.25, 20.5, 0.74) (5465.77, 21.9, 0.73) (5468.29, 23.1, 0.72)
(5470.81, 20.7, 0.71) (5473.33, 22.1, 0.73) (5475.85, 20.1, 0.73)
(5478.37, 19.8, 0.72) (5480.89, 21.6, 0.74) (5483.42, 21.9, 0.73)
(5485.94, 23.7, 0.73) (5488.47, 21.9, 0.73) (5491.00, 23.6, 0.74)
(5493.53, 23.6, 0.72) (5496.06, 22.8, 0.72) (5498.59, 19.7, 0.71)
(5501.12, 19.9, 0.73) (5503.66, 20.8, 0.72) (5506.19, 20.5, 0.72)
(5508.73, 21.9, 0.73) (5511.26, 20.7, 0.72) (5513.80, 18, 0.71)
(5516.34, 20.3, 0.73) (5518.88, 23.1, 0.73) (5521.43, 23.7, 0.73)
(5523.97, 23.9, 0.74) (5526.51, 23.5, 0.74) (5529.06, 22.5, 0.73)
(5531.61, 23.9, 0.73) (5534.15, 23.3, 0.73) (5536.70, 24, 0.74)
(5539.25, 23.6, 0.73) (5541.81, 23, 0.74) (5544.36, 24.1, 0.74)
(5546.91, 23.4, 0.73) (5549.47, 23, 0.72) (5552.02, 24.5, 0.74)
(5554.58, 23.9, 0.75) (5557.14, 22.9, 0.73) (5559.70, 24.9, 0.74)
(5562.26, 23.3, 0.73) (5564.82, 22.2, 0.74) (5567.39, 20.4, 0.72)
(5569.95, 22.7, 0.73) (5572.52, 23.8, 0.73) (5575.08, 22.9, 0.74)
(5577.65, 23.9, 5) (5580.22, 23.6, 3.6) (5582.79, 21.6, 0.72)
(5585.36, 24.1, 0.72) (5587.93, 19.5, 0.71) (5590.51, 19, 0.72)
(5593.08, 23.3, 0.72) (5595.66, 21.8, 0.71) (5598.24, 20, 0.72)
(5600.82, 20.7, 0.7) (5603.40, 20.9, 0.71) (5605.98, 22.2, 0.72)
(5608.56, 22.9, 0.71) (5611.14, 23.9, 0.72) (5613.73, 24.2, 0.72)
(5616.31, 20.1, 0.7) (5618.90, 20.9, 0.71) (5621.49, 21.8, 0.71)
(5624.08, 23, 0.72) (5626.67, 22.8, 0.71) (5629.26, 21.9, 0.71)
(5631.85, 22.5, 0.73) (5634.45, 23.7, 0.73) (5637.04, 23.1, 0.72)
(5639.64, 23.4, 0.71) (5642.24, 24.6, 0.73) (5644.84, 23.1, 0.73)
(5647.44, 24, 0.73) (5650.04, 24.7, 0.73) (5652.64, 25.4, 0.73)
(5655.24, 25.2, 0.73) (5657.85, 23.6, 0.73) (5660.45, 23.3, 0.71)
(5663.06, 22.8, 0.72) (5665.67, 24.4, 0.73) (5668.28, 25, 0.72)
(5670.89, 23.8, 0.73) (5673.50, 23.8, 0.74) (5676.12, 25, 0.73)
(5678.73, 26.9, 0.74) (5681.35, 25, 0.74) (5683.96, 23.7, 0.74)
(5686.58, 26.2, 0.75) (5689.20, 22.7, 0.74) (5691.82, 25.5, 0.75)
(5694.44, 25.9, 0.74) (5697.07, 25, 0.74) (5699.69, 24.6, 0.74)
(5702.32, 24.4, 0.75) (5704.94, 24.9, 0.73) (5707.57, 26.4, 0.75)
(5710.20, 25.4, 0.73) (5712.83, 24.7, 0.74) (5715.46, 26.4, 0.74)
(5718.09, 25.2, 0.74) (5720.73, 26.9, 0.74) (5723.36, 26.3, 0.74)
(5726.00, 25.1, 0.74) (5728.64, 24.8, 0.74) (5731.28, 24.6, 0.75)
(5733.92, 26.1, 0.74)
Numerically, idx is 1.20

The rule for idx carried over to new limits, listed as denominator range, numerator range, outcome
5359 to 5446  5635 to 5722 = 1.14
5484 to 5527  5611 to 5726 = 1.11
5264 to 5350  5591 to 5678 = 1.23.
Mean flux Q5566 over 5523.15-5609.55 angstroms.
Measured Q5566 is 22.7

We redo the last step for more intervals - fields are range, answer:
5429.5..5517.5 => 21.1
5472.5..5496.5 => 22.1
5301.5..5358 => 19.9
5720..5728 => 25.9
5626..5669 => 23.7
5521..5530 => 23.4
